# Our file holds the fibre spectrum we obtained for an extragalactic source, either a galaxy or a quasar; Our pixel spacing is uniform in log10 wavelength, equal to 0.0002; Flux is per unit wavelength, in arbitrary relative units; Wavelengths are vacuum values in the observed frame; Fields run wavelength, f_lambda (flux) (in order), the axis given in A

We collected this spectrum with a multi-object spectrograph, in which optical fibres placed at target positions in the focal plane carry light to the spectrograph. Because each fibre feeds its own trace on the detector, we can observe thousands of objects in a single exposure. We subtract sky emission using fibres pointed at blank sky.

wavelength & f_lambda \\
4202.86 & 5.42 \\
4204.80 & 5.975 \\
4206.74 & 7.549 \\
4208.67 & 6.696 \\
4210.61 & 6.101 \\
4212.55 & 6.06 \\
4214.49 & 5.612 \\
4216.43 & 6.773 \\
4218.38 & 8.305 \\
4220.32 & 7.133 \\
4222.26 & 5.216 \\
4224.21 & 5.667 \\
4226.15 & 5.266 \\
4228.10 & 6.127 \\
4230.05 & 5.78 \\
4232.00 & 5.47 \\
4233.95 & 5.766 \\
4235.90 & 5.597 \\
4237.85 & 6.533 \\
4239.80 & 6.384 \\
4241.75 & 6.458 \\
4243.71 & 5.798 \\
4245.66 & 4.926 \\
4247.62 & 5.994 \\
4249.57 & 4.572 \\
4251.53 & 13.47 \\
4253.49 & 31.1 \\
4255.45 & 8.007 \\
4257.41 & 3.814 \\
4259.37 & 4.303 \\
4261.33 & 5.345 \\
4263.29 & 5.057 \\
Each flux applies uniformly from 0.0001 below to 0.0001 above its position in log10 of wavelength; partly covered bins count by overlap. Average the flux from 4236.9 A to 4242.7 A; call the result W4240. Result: 6.46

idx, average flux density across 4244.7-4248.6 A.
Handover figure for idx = 5.46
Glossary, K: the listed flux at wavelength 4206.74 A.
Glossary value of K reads 7.549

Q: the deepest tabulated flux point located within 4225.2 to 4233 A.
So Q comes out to 5.266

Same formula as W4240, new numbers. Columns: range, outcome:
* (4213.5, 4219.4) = 6.89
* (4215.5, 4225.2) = 6.61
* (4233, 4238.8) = 5.97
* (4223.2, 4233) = 5.66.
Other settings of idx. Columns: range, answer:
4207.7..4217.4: 6.25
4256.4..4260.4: 4.11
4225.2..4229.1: 5.69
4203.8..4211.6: 6.57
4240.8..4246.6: 5.73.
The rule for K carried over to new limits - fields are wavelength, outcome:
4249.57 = 4.572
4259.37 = 4.303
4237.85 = 6.533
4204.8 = 5.975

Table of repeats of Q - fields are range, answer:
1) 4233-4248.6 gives 4.926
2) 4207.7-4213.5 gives 6.06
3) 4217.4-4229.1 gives 5.216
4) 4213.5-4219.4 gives 5.612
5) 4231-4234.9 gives 5.47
